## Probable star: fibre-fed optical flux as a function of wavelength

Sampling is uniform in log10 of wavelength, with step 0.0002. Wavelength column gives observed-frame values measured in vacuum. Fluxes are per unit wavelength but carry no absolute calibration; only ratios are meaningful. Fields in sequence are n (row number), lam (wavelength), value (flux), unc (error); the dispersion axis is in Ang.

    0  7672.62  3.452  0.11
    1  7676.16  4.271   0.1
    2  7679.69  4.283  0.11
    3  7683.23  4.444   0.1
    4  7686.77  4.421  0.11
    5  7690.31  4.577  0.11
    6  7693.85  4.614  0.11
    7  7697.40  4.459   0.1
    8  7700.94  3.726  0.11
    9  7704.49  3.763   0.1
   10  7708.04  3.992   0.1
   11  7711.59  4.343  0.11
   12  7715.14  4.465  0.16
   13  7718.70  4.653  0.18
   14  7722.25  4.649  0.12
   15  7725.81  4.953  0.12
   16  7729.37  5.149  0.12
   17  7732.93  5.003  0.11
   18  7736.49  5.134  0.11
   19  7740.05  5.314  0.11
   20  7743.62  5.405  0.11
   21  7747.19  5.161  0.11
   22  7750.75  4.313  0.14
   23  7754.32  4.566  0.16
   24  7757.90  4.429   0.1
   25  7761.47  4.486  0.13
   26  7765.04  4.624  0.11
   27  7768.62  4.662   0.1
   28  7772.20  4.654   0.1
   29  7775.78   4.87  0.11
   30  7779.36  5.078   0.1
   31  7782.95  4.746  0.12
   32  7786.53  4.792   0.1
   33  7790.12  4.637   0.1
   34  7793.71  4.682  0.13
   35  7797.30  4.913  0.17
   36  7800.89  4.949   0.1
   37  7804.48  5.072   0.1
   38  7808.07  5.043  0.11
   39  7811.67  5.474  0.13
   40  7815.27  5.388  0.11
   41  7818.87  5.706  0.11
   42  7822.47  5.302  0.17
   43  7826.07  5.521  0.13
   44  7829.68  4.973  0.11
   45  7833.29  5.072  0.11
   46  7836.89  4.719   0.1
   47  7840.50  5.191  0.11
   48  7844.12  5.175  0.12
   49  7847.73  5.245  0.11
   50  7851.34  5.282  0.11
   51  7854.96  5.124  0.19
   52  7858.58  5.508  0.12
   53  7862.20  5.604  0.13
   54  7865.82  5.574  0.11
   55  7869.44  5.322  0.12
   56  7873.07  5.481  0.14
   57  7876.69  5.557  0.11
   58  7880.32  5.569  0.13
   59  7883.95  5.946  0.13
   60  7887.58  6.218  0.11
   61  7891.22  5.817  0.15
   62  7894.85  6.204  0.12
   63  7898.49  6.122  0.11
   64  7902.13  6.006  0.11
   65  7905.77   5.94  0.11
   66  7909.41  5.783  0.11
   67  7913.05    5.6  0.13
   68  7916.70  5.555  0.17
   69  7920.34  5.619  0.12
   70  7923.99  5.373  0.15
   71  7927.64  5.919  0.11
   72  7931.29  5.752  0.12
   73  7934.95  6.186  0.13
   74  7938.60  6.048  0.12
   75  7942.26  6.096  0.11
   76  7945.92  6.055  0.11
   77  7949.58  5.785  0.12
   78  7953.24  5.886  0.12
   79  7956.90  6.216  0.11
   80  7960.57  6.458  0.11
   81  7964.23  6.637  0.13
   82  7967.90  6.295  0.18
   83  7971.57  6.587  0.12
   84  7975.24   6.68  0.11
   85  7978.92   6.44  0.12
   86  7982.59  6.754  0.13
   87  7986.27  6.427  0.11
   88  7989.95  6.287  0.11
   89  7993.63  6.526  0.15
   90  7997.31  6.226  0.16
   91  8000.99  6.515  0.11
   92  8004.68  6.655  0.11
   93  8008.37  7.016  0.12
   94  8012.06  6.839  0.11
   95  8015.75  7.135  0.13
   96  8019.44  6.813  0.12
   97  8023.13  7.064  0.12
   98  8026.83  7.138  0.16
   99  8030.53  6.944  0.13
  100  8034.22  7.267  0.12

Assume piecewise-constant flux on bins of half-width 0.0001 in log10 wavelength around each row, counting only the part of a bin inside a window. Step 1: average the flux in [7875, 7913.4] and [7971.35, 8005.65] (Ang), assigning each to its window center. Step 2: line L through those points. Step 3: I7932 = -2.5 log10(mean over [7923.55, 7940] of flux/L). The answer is 0.04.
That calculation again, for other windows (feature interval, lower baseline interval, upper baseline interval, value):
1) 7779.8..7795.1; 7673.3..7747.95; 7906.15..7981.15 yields 0.07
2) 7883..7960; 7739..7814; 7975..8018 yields 0.02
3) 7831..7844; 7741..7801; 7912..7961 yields 0.04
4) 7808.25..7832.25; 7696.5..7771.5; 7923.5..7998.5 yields -0.02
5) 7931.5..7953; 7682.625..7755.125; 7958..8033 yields 0.05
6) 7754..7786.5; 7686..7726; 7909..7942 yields 0.02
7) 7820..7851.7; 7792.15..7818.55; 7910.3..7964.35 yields 0.03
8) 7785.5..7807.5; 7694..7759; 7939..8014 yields 0.06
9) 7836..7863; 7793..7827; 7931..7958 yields 0.04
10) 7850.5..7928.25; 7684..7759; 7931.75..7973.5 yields 0.01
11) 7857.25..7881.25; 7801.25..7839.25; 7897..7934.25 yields 0.00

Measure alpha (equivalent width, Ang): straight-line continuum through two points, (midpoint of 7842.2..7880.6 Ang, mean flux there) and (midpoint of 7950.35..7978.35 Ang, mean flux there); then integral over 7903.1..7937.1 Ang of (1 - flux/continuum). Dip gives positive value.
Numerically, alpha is 1.1 Ang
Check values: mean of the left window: 5.4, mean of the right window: 6.37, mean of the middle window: 5.76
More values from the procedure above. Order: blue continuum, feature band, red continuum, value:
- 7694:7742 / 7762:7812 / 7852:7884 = 1.6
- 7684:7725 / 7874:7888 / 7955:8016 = -0.1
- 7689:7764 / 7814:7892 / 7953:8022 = 2.1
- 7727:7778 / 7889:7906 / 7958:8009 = -0.4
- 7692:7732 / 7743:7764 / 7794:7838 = 0.2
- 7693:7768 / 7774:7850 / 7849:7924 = 1.5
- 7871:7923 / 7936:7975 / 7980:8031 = 0.5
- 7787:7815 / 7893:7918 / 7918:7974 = -0.6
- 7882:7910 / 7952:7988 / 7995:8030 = 0.4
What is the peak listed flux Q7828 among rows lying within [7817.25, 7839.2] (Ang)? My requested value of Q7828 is 5.706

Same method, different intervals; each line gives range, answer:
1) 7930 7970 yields 6.637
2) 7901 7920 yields 6.006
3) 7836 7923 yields 6.218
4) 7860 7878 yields 5.604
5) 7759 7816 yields 5.474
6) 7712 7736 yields 5.149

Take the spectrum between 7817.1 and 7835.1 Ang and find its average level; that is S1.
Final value 5.31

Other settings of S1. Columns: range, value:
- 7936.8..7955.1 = 5.97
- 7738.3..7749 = 5.29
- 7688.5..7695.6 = 4.6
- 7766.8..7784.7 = 4.8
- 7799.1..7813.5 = 5.14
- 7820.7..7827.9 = 5.41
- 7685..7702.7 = 4.36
